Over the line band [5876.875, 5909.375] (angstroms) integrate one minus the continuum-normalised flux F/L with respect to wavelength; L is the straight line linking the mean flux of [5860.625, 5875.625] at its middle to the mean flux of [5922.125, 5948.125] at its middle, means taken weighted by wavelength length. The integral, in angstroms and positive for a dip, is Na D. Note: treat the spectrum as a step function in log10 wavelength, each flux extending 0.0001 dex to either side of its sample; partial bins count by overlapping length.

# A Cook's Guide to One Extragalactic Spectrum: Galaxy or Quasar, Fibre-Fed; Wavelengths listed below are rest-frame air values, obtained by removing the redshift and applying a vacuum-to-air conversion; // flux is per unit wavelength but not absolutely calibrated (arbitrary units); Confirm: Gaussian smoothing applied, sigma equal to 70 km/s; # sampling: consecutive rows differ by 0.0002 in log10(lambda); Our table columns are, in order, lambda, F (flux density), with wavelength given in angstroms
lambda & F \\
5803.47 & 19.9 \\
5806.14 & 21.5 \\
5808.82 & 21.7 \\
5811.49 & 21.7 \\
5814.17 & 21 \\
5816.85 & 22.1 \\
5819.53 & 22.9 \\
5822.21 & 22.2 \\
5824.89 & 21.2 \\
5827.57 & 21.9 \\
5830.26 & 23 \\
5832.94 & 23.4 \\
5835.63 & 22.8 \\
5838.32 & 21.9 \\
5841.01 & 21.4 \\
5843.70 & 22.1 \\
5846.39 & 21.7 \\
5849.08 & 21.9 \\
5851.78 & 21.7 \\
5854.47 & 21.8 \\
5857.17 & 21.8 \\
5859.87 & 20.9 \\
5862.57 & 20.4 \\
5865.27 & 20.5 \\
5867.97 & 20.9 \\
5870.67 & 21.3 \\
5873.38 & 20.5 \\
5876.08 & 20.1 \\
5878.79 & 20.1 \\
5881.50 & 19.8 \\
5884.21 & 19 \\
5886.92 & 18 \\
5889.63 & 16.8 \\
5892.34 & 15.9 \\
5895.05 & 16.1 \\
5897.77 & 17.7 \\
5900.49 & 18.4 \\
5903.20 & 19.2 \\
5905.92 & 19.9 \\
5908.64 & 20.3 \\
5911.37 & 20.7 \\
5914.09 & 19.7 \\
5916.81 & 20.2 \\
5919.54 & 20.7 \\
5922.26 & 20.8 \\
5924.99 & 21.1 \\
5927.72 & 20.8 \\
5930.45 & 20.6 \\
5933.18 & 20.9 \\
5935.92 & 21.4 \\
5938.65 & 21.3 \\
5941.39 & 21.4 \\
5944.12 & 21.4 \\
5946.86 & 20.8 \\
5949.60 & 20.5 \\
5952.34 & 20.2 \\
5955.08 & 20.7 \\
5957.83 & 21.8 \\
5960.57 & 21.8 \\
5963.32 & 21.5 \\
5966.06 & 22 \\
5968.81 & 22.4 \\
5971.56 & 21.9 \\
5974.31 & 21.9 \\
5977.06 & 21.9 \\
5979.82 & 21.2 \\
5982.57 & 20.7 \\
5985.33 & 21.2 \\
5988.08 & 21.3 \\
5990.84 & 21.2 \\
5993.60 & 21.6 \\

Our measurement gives 3.8 angstroms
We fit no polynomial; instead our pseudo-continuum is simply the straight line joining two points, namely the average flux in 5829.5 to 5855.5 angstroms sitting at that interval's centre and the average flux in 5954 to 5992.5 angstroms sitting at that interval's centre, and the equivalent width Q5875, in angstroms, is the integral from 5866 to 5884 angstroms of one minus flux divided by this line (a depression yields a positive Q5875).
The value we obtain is 1.3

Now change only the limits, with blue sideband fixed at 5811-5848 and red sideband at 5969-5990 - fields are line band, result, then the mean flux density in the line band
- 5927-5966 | 0.9 angstroms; 21.1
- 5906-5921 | 1.0 angstroms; 20.3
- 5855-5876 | 1.0 angstroms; 20.9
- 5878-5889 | 1.4 angstroms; 19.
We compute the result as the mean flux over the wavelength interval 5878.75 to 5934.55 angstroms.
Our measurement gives 19.4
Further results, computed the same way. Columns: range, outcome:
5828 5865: 21.9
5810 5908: 20.6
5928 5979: 21.3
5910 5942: 20.8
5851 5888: 20.5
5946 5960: 20.9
